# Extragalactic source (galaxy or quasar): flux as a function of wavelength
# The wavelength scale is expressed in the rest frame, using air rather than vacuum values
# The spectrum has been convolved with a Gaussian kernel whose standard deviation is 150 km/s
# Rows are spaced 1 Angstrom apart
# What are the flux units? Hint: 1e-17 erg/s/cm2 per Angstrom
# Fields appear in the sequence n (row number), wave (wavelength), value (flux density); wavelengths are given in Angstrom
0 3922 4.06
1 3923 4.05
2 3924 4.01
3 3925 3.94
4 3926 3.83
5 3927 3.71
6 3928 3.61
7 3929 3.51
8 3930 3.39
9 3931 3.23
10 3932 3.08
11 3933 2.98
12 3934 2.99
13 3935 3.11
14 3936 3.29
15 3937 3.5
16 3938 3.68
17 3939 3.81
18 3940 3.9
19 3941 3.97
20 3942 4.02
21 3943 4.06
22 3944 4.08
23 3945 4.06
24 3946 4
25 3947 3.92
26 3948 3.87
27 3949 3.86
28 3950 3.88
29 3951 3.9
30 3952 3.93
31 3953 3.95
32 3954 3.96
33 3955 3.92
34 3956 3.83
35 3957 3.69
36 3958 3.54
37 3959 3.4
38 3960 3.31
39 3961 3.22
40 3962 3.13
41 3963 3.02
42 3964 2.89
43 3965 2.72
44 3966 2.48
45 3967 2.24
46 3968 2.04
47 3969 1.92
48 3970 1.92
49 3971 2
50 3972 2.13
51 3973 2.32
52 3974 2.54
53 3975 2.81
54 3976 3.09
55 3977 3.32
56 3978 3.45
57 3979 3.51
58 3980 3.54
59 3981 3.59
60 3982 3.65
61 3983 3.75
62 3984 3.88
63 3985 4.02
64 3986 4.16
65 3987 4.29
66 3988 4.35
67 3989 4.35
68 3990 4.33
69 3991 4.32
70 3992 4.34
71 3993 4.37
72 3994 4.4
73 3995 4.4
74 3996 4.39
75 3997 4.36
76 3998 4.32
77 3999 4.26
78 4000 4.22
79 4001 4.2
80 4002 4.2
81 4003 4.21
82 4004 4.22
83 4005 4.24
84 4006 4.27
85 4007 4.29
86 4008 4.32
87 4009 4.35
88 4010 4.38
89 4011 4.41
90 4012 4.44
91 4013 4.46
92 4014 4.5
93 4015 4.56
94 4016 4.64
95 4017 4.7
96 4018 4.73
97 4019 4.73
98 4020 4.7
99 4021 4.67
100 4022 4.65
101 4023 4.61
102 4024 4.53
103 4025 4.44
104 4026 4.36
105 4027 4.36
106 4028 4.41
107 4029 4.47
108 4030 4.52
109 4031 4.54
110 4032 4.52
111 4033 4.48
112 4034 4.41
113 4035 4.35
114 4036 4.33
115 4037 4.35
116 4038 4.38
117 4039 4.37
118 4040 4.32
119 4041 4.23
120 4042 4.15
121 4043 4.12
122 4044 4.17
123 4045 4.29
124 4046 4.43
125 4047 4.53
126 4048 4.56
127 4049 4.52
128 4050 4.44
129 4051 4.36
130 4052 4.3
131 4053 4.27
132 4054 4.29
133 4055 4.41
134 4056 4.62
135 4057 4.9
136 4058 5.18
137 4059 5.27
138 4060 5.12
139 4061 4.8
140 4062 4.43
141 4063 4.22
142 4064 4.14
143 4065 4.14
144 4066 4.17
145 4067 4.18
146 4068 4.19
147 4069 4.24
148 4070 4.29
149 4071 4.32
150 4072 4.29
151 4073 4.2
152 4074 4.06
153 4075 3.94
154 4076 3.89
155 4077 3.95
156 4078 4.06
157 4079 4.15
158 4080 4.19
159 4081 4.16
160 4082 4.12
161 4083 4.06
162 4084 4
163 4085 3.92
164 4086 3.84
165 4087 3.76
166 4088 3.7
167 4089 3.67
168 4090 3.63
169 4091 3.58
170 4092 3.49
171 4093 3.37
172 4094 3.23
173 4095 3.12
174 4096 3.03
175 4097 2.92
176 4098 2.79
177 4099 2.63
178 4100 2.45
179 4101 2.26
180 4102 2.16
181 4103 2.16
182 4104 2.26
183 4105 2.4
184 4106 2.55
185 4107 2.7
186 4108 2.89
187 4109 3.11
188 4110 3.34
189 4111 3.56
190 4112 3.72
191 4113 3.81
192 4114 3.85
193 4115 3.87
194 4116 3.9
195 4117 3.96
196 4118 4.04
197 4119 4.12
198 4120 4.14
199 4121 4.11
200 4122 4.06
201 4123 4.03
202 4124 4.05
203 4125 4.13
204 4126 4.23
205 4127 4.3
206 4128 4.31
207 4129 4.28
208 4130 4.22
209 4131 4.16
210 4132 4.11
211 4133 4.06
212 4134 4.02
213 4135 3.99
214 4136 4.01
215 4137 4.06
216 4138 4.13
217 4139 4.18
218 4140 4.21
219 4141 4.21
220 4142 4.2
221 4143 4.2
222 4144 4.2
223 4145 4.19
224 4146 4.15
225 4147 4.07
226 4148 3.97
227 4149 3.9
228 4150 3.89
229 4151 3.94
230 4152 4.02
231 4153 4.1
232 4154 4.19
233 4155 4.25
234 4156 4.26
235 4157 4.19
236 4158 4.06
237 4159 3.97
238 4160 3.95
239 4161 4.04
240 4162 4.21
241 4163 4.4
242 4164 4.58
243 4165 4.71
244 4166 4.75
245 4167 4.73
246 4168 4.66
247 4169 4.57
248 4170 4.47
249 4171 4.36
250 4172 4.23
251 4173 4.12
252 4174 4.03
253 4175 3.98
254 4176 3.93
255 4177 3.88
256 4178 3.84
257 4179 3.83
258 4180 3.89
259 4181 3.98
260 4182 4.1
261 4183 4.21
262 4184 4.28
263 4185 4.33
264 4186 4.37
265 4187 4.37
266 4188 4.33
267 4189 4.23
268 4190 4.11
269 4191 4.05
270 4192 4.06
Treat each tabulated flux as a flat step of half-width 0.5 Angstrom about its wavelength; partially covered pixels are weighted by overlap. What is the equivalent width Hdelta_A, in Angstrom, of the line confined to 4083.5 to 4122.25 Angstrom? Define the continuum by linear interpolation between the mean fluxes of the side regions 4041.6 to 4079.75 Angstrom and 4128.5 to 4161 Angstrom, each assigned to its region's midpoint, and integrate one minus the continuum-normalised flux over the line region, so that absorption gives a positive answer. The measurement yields 8.22 Angstrom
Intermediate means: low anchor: 4.36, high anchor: 4.1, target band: 3.33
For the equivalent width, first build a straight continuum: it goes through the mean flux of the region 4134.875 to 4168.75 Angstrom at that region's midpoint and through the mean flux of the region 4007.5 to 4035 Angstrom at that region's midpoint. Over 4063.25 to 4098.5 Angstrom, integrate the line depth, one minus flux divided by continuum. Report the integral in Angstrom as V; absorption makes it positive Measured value 4.17 Angstrom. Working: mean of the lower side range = 4.51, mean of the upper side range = 4.2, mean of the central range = 3.85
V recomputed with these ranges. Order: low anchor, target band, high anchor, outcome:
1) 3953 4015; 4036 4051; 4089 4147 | -2.8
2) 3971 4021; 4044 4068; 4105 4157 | -2.9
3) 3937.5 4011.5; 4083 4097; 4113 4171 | 1.6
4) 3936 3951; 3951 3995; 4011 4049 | 7.3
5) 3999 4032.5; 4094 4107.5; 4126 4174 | 5.3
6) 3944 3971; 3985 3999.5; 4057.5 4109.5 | -3.8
